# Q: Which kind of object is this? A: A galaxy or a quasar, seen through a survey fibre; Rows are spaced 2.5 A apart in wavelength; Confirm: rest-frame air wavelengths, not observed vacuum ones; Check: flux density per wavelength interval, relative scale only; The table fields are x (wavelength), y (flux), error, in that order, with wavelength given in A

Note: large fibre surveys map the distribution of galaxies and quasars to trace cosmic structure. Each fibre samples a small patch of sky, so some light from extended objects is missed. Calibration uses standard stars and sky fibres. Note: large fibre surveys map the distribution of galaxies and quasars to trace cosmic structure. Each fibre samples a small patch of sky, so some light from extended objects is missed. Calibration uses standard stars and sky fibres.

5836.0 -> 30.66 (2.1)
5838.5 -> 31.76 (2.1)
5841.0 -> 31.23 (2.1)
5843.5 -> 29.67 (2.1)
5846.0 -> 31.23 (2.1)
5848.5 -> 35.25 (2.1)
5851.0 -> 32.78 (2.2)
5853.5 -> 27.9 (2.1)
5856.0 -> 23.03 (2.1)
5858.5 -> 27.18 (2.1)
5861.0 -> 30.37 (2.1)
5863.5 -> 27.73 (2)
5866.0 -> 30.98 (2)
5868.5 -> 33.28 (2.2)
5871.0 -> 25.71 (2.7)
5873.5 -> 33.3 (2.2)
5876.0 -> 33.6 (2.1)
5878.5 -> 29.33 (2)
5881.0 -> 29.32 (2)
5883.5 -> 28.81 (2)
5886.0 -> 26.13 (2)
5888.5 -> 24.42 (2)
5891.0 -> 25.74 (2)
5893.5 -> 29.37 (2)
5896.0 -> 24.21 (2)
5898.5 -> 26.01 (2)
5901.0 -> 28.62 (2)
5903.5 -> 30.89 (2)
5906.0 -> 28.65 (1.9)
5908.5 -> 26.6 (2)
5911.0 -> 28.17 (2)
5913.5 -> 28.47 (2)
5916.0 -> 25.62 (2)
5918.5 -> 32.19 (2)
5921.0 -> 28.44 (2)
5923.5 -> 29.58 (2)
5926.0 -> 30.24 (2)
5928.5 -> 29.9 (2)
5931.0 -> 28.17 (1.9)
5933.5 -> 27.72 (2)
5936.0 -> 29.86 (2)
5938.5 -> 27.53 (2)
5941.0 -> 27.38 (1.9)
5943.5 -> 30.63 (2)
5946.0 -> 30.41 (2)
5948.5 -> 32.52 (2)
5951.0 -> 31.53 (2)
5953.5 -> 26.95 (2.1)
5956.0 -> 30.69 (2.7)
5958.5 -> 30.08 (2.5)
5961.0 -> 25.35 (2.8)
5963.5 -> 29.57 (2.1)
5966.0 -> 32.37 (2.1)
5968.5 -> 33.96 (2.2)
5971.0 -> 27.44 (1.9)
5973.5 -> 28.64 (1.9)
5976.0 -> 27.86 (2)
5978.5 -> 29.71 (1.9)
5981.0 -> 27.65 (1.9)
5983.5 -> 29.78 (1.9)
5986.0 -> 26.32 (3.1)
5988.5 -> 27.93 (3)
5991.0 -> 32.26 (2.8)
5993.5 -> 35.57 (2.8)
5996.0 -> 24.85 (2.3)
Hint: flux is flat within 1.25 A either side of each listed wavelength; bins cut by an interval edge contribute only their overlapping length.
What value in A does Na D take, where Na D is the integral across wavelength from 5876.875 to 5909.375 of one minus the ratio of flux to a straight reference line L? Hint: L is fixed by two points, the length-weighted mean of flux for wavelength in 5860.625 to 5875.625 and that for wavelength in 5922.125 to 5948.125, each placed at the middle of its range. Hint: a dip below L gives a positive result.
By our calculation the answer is 2.55 A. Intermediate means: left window 30.4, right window 29.3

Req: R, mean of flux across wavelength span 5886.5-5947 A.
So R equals 28.2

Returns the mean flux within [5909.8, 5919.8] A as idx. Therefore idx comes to 28.6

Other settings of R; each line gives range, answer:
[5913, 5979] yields 29.4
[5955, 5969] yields 30.1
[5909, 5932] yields 28.9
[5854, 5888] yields 29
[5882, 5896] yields 26.7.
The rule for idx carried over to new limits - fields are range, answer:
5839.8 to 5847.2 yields 30.7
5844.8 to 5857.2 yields 30.1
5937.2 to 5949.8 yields 29.7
